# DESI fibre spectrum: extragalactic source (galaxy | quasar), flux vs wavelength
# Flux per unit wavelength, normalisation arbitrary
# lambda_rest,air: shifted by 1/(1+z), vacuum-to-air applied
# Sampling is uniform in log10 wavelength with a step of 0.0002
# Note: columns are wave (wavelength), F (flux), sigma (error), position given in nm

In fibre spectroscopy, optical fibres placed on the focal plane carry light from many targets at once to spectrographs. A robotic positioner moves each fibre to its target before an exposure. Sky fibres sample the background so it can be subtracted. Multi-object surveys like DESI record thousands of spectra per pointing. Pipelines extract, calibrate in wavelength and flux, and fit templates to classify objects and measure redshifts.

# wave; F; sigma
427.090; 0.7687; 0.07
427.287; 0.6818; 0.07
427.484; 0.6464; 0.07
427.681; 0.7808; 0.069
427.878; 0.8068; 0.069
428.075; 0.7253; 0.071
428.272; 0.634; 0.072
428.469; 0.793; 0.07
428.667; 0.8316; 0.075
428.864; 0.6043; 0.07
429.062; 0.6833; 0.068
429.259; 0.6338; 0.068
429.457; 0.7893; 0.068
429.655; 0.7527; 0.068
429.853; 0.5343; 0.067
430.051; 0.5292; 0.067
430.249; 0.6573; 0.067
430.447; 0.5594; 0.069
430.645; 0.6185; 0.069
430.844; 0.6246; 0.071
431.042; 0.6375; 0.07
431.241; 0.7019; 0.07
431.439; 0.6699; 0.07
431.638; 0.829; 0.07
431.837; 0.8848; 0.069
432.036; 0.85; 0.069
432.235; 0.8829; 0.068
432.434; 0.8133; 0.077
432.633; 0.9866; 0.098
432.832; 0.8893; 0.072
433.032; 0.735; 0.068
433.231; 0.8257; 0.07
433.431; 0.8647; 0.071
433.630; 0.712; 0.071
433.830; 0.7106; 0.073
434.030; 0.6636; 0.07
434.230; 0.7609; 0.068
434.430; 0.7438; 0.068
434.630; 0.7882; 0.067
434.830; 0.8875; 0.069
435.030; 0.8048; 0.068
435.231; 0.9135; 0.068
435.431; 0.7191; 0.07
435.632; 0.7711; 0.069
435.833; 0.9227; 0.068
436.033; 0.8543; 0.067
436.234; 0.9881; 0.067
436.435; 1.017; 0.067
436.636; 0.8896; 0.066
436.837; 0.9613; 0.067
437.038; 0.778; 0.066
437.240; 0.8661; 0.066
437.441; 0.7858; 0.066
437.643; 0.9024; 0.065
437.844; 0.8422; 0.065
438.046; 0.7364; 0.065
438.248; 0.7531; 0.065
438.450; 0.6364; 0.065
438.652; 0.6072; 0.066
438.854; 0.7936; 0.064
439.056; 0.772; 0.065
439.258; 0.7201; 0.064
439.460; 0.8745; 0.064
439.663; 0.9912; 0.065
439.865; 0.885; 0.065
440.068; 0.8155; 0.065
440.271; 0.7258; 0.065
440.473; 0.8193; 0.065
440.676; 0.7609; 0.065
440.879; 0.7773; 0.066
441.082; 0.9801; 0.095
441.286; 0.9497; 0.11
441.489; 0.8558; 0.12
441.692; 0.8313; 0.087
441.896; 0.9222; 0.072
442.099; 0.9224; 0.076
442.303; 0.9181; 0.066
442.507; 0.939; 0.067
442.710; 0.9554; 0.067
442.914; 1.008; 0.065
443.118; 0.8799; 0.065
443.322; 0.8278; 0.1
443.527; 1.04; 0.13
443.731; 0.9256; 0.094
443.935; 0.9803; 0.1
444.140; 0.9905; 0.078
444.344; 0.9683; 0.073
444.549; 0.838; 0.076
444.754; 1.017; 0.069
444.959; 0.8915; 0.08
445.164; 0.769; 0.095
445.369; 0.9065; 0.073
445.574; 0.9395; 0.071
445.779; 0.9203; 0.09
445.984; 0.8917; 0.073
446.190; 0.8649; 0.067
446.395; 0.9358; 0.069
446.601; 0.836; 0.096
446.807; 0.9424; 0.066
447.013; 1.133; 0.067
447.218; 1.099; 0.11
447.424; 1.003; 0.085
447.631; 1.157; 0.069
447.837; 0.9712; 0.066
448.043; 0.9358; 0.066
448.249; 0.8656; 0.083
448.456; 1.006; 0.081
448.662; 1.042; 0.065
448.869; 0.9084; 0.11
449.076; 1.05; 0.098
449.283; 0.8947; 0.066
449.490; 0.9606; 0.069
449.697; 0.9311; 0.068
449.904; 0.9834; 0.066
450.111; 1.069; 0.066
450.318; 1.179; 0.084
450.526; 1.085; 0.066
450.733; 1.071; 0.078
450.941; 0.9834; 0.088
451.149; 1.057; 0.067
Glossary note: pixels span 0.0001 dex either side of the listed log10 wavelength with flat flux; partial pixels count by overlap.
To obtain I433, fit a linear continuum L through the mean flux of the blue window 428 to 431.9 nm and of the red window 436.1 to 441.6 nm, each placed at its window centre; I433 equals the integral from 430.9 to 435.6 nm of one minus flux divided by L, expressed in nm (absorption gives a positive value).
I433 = -0.35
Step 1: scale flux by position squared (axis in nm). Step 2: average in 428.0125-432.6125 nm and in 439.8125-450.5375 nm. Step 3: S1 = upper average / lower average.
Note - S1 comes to 1.41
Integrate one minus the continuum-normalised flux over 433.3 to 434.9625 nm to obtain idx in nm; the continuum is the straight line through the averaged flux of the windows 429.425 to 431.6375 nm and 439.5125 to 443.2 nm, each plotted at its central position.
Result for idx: -0.10 nm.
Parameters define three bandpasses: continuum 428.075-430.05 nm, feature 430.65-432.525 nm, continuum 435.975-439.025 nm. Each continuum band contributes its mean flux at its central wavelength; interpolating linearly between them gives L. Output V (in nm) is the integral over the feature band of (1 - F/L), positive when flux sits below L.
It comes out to -0.072 nm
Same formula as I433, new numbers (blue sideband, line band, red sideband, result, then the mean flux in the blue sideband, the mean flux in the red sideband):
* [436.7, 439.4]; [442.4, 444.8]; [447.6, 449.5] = -0.17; 0.784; 0.973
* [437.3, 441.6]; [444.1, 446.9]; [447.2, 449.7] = 0.06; 0.81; 0.985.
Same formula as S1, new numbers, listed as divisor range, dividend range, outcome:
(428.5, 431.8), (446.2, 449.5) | 1.58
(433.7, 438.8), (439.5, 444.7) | 1.14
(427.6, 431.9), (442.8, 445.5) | 1.43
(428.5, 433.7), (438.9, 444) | 1.26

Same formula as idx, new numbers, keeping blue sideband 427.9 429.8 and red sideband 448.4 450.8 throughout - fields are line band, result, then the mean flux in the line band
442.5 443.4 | -0.004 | 0.924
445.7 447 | 0.072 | 0.914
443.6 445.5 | 0.038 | 0.923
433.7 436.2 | 0.015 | 0.799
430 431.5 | 0.235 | 0.627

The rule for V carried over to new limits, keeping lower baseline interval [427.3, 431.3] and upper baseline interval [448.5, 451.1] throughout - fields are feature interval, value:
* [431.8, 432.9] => -0.24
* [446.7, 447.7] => -0.09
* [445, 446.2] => 0.08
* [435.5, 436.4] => -0.12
